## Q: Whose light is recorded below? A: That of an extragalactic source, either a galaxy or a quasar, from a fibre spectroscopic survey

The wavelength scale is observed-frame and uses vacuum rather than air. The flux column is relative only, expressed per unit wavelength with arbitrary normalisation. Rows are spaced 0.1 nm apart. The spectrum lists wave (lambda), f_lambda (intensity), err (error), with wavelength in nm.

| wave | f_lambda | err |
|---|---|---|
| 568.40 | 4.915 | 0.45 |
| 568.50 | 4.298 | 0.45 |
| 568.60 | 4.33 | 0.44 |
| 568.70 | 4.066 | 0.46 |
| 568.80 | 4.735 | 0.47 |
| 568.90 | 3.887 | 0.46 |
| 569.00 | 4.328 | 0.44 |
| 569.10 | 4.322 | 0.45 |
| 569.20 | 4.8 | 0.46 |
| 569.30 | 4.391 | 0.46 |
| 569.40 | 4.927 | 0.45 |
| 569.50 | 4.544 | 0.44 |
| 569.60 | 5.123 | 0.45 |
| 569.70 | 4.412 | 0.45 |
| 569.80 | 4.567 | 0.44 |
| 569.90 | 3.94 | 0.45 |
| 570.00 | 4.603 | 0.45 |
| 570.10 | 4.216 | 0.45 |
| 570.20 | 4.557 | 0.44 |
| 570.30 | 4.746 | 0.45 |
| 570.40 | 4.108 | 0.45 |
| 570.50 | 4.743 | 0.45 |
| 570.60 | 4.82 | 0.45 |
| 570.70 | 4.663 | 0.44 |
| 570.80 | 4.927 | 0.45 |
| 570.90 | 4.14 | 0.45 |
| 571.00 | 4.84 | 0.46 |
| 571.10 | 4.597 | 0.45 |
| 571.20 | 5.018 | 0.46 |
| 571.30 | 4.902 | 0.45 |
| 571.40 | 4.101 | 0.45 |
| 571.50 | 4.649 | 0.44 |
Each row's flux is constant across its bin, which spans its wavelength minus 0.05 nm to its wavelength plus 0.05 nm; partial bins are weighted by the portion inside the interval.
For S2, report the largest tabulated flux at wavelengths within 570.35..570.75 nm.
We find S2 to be 4.82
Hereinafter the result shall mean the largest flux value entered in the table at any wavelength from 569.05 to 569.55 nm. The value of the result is 4.927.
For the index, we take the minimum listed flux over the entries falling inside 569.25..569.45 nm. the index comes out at 4.391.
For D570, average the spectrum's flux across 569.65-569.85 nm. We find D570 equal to 4.49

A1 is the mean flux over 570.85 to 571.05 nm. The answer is 4.49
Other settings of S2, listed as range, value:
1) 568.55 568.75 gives 4.33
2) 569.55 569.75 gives 5.123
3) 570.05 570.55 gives 4.746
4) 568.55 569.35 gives 4.8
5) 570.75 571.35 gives 5.018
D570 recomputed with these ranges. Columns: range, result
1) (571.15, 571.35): 4.96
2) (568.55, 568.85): 4.38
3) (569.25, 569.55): 4.62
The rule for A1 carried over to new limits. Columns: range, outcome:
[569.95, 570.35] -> 4.53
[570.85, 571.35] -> 4.7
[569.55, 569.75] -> 4.77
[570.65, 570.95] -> 4.58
